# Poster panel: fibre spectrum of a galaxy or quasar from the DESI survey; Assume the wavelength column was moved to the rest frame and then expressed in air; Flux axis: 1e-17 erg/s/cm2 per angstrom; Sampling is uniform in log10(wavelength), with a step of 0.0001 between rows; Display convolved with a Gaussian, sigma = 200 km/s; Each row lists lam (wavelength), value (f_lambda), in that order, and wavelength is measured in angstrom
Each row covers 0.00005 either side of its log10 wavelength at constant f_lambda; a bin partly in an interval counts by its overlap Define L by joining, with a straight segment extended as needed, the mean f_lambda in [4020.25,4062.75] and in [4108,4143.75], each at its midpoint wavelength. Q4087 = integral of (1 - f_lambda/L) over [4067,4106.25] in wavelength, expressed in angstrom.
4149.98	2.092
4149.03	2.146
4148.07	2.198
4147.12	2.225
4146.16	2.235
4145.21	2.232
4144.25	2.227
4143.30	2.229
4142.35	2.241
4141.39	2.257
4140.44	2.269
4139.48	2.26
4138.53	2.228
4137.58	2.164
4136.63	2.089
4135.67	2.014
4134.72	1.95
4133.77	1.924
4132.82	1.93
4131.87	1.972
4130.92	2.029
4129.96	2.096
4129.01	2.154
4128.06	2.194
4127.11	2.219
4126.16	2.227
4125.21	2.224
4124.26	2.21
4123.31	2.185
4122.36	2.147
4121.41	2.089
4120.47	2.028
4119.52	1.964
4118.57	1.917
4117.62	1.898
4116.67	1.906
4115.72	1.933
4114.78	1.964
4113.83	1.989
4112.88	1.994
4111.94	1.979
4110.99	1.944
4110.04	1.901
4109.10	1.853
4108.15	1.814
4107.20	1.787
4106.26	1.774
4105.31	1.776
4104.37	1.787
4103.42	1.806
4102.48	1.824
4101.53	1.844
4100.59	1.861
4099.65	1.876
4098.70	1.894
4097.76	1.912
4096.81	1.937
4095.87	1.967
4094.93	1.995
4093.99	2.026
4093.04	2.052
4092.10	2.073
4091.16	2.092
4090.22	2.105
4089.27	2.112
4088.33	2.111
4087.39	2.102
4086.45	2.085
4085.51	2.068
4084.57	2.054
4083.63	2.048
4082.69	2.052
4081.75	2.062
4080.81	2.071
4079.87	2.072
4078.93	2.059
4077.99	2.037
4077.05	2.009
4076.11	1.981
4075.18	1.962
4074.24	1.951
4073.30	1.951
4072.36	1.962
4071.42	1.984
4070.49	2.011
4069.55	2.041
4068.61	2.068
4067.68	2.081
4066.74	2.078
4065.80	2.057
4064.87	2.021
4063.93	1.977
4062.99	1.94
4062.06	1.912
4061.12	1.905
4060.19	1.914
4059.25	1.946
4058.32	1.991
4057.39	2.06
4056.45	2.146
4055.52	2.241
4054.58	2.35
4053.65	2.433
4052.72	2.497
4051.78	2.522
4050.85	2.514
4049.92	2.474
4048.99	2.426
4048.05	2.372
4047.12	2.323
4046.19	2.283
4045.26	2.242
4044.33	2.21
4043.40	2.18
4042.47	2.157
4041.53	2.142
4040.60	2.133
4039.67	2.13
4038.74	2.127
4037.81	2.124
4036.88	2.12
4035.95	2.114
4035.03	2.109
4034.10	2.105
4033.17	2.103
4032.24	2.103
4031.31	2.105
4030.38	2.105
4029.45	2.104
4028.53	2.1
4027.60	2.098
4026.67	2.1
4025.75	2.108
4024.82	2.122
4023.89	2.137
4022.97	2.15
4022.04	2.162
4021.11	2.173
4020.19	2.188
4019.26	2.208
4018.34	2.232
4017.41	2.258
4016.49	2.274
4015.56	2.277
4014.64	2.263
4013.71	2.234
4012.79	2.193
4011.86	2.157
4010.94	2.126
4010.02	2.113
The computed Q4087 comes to 2.31 angstrom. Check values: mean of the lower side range 2.17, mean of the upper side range 2.07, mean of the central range 1.99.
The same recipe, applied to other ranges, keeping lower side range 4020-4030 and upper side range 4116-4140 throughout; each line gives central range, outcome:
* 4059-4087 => 1.2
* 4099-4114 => 1.6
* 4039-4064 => -1.0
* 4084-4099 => 0.4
